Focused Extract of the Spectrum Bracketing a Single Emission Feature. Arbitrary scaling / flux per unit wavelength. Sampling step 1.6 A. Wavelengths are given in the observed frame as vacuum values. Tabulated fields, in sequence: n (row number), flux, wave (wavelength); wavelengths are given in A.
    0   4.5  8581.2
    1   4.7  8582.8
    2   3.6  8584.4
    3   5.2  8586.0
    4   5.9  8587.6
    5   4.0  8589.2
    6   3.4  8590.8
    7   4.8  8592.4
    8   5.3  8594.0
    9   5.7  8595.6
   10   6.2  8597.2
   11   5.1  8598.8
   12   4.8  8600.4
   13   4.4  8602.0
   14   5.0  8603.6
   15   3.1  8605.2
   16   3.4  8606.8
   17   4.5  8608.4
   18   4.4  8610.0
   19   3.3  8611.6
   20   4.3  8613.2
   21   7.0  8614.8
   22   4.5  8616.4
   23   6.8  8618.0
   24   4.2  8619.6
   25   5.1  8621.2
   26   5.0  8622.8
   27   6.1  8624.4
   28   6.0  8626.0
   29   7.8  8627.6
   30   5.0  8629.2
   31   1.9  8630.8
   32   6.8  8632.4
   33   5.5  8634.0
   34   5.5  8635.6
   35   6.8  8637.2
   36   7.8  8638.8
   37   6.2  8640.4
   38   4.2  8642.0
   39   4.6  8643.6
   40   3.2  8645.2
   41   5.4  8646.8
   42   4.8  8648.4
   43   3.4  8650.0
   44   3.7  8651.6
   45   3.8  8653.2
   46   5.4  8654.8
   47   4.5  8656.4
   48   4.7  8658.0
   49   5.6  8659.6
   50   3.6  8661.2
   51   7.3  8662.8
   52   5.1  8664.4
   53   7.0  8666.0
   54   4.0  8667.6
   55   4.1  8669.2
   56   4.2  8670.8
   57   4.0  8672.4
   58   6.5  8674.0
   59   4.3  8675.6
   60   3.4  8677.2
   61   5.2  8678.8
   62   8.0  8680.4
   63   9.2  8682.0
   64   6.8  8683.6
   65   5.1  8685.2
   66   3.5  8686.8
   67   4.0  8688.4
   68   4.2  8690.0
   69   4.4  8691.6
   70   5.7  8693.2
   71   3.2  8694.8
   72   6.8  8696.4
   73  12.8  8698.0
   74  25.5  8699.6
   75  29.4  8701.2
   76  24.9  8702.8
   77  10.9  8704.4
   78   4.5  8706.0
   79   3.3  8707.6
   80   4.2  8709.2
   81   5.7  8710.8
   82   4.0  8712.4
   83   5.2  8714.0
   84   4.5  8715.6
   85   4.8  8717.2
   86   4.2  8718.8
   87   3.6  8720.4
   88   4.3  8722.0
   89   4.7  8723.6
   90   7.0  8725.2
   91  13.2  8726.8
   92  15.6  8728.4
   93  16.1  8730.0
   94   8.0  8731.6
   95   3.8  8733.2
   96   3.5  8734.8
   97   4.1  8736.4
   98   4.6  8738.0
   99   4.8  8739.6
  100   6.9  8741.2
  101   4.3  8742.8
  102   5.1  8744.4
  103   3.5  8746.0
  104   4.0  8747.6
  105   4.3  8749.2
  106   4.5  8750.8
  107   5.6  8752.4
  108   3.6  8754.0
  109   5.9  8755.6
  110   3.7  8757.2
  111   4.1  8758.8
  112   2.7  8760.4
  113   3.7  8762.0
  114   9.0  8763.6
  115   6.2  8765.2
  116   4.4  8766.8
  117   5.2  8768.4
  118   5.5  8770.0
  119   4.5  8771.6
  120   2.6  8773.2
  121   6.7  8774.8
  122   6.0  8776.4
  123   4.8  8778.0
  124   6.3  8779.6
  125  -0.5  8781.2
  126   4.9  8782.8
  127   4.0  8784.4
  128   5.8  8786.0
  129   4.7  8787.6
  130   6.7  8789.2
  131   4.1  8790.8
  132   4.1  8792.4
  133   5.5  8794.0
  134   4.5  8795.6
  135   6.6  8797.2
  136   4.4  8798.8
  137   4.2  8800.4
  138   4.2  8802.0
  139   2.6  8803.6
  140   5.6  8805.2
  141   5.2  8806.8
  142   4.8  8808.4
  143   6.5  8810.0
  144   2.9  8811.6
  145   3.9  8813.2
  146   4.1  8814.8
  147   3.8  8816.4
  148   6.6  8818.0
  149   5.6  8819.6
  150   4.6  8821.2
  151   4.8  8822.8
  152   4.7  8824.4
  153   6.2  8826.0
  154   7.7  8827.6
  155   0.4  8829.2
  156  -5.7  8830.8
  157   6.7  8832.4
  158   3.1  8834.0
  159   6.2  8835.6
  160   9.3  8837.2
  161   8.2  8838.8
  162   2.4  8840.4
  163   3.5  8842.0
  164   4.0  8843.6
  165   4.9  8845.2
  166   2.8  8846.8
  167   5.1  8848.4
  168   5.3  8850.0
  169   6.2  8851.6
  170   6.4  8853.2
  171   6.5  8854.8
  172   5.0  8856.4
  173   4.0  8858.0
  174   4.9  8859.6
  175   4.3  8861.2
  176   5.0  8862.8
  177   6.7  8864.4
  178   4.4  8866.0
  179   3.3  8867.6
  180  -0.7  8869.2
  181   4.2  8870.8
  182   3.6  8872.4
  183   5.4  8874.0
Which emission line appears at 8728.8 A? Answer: [N II] 6583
